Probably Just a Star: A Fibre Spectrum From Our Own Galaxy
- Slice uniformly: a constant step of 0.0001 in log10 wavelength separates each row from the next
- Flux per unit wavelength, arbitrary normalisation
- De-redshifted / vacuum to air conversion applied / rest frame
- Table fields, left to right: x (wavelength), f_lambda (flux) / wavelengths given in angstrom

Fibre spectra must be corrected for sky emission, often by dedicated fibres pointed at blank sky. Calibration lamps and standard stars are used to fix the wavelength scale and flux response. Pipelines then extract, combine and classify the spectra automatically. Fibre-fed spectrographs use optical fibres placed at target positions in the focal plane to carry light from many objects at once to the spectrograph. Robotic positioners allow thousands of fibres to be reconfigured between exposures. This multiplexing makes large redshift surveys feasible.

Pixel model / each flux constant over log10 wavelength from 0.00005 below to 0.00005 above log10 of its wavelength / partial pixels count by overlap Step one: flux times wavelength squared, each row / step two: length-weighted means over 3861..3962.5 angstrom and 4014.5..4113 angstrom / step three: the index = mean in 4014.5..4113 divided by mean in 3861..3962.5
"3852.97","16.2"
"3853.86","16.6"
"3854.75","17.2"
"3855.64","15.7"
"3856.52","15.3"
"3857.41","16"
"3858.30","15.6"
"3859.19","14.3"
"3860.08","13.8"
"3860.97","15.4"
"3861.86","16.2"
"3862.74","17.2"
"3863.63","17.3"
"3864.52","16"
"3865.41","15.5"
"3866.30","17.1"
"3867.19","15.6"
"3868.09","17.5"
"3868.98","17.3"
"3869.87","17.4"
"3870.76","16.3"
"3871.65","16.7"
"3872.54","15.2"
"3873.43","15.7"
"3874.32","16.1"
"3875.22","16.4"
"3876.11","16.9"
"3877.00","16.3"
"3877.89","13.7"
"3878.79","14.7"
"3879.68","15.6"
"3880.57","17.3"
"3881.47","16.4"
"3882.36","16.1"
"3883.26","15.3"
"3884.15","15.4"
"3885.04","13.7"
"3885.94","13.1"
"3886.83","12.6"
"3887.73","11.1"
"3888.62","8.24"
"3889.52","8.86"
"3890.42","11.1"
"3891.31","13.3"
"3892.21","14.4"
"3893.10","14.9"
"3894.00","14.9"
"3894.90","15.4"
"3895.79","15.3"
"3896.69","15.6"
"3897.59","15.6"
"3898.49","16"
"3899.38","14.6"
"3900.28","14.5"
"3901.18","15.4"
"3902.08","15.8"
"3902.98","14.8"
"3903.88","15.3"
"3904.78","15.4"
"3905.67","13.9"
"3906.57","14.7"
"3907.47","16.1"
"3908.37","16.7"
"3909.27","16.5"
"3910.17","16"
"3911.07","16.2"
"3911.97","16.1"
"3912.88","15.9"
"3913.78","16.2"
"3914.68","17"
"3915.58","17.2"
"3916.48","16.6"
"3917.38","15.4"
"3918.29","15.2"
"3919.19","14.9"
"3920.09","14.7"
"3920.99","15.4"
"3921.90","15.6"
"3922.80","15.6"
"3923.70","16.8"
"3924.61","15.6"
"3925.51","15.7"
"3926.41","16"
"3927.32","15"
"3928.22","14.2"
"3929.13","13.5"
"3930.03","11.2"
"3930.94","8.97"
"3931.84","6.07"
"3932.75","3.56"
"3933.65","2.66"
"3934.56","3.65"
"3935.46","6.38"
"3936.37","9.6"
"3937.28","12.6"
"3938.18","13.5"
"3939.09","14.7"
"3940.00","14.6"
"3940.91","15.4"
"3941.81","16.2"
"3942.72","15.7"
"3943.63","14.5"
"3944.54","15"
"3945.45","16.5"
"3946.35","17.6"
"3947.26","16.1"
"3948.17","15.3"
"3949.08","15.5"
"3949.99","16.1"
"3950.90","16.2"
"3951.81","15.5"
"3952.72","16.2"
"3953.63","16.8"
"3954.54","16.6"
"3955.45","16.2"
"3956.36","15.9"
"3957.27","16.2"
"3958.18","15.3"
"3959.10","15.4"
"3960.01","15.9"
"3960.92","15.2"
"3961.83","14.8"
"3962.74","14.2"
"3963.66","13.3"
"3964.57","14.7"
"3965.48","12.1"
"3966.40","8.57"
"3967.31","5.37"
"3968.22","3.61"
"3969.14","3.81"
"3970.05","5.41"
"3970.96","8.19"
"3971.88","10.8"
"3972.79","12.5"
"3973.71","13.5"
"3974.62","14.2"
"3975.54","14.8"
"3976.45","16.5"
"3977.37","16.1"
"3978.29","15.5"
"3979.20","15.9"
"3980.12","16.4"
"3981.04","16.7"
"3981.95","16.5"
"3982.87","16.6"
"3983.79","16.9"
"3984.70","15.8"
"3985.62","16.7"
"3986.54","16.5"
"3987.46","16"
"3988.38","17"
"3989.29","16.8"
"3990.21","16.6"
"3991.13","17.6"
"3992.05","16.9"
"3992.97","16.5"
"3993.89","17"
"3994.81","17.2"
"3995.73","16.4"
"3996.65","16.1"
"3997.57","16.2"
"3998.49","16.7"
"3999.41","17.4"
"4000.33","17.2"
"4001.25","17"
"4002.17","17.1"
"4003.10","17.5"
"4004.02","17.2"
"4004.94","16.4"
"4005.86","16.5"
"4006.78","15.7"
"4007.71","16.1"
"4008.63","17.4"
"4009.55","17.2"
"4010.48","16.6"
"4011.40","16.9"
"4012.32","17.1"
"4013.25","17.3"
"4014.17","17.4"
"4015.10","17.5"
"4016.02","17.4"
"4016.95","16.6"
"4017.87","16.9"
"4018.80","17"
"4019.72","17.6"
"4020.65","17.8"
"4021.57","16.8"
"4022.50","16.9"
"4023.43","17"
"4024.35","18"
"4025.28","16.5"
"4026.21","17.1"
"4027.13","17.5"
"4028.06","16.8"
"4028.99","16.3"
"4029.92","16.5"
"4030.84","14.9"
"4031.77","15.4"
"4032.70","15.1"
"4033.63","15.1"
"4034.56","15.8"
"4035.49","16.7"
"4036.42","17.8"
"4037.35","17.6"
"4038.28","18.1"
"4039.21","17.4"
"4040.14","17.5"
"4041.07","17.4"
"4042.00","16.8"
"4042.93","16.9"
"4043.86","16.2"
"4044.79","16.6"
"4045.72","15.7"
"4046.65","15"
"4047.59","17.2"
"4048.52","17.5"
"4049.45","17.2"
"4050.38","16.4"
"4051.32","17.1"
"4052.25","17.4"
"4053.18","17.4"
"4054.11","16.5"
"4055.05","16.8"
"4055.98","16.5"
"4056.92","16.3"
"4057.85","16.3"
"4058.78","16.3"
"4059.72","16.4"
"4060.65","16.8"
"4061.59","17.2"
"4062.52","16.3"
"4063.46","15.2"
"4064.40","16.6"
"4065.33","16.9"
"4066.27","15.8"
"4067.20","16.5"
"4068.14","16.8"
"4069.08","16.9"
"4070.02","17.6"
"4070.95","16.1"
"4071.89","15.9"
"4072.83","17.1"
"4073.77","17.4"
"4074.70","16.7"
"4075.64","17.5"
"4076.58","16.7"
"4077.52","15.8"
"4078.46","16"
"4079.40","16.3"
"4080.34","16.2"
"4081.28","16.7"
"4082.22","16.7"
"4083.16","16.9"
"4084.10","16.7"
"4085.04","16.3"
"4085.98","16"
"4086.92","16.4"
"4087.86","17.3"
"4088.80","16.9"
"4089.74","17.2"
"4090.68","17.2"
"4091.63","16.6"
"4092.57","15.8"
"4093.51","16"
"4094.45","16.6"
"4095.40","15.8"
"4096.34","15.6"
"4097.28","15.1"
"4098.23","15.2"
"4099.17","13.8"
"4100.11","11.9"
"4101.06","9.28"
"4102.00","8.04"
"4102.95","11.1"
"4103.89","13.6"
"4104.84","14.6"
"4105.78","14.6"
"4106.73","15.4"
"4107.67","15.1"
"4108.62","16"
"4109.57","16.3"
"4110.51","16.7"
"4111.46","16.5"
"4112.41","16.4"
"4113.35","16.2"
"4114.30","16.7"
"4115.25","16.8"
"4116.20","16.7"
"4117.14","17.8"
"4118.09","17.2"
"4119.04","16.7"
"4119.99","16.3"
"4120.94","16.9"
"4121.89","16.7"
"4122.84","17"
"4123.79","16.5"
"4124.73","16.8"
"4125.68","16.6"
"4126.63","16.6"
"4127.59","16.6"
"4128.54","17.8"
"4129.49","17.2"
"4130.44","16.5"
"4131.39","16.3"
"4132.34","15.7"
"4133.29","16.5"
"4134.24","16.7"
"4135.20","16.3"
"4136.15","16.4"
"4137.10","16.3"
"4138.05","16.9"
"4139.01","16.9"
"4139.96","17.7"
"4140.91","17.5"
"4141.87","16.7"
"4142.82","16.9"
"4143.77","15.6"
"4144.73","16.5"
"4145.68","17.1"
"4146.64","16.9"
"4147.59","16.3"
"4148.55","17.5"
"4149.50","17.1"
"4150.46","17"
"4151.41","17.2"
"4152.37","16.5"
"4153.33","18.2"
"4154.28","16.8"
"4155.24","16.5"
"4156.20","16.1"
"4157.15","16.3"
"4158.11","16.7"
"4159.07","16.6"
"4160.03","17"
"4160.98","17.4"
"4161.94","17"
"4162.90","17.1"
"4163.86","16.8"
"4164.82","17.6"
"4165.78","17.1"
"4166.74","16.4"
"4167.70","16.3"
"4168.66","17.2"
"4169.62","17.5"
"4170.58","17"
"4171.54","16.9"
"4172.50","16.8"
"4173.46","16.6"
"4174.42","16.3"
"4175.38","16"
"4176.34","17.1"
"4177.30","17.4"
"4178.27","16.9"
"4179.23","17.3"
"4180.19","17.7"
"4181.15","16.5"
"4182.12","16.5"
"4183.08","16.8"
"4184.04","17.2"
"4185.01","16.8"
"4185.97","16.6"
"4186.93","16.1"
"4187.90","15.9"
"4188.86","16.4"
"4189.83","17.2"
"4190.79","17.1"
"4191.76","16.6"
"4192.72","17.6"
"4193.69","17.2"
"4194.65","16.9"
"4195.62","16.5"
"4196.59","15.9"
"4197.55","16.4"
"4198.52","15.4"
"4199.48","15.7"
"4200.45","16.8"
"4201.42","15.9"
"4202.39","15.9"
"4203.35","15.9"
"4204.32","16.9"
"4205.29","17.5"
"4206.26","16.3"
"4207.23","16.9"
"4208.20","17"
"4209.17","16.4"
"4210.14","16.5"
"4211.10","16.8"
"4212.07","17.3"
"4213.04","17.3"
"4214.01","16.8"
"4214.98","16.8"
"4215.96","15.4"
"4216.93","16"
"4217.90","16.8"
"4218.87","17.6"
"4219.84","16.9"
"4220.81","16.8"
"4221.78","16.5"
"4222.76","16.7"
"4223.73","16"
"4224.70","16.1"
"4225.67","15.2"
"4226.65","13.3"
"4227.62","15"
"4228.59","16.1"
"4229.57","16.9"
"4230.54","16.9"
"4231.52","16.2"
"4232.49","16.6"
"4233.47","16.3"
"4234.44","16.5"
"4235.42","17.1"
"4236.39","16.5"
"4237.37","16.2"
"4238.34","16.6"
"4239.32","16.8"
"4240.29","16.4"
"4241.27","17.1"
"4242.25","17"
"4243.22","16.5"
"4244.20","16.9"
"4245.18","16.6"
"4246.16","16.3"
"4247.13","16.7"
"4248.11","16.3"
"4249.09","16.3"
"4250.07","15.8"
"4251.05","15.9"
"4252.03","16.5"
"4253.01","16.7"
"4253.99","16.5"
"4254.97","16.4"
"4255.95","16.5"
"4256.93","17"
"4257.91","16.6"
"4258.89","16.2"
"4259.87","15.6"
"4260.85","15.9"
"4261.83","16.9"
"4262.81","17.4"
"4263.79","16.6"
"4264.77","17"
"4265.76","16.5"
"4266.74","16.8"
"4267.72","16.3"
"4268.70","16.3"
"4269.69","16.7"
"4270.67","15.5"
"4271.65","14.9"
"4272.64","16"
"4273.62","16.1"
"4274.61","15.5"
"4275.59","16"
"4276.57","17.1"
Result 1.19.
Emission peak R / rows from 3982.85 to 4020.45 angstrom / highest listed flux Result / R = 17.6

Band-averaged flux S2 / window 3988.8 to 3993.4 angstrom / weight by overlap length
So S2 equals 16.9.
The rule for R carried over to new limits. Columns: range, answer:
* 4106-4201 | 18.2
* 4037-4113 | 18.1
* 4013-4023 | 17.8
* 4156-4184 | 17.7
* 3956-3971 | 16.2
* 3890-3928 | 17.2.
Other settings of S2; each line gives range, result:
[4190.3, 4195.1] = 17.1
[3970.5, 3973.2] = 10.5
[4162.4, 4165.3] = 17.1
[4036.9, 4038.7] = 17.8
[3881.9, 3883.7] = 15.7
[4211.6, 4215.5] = 17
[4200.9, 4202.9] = 15.9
